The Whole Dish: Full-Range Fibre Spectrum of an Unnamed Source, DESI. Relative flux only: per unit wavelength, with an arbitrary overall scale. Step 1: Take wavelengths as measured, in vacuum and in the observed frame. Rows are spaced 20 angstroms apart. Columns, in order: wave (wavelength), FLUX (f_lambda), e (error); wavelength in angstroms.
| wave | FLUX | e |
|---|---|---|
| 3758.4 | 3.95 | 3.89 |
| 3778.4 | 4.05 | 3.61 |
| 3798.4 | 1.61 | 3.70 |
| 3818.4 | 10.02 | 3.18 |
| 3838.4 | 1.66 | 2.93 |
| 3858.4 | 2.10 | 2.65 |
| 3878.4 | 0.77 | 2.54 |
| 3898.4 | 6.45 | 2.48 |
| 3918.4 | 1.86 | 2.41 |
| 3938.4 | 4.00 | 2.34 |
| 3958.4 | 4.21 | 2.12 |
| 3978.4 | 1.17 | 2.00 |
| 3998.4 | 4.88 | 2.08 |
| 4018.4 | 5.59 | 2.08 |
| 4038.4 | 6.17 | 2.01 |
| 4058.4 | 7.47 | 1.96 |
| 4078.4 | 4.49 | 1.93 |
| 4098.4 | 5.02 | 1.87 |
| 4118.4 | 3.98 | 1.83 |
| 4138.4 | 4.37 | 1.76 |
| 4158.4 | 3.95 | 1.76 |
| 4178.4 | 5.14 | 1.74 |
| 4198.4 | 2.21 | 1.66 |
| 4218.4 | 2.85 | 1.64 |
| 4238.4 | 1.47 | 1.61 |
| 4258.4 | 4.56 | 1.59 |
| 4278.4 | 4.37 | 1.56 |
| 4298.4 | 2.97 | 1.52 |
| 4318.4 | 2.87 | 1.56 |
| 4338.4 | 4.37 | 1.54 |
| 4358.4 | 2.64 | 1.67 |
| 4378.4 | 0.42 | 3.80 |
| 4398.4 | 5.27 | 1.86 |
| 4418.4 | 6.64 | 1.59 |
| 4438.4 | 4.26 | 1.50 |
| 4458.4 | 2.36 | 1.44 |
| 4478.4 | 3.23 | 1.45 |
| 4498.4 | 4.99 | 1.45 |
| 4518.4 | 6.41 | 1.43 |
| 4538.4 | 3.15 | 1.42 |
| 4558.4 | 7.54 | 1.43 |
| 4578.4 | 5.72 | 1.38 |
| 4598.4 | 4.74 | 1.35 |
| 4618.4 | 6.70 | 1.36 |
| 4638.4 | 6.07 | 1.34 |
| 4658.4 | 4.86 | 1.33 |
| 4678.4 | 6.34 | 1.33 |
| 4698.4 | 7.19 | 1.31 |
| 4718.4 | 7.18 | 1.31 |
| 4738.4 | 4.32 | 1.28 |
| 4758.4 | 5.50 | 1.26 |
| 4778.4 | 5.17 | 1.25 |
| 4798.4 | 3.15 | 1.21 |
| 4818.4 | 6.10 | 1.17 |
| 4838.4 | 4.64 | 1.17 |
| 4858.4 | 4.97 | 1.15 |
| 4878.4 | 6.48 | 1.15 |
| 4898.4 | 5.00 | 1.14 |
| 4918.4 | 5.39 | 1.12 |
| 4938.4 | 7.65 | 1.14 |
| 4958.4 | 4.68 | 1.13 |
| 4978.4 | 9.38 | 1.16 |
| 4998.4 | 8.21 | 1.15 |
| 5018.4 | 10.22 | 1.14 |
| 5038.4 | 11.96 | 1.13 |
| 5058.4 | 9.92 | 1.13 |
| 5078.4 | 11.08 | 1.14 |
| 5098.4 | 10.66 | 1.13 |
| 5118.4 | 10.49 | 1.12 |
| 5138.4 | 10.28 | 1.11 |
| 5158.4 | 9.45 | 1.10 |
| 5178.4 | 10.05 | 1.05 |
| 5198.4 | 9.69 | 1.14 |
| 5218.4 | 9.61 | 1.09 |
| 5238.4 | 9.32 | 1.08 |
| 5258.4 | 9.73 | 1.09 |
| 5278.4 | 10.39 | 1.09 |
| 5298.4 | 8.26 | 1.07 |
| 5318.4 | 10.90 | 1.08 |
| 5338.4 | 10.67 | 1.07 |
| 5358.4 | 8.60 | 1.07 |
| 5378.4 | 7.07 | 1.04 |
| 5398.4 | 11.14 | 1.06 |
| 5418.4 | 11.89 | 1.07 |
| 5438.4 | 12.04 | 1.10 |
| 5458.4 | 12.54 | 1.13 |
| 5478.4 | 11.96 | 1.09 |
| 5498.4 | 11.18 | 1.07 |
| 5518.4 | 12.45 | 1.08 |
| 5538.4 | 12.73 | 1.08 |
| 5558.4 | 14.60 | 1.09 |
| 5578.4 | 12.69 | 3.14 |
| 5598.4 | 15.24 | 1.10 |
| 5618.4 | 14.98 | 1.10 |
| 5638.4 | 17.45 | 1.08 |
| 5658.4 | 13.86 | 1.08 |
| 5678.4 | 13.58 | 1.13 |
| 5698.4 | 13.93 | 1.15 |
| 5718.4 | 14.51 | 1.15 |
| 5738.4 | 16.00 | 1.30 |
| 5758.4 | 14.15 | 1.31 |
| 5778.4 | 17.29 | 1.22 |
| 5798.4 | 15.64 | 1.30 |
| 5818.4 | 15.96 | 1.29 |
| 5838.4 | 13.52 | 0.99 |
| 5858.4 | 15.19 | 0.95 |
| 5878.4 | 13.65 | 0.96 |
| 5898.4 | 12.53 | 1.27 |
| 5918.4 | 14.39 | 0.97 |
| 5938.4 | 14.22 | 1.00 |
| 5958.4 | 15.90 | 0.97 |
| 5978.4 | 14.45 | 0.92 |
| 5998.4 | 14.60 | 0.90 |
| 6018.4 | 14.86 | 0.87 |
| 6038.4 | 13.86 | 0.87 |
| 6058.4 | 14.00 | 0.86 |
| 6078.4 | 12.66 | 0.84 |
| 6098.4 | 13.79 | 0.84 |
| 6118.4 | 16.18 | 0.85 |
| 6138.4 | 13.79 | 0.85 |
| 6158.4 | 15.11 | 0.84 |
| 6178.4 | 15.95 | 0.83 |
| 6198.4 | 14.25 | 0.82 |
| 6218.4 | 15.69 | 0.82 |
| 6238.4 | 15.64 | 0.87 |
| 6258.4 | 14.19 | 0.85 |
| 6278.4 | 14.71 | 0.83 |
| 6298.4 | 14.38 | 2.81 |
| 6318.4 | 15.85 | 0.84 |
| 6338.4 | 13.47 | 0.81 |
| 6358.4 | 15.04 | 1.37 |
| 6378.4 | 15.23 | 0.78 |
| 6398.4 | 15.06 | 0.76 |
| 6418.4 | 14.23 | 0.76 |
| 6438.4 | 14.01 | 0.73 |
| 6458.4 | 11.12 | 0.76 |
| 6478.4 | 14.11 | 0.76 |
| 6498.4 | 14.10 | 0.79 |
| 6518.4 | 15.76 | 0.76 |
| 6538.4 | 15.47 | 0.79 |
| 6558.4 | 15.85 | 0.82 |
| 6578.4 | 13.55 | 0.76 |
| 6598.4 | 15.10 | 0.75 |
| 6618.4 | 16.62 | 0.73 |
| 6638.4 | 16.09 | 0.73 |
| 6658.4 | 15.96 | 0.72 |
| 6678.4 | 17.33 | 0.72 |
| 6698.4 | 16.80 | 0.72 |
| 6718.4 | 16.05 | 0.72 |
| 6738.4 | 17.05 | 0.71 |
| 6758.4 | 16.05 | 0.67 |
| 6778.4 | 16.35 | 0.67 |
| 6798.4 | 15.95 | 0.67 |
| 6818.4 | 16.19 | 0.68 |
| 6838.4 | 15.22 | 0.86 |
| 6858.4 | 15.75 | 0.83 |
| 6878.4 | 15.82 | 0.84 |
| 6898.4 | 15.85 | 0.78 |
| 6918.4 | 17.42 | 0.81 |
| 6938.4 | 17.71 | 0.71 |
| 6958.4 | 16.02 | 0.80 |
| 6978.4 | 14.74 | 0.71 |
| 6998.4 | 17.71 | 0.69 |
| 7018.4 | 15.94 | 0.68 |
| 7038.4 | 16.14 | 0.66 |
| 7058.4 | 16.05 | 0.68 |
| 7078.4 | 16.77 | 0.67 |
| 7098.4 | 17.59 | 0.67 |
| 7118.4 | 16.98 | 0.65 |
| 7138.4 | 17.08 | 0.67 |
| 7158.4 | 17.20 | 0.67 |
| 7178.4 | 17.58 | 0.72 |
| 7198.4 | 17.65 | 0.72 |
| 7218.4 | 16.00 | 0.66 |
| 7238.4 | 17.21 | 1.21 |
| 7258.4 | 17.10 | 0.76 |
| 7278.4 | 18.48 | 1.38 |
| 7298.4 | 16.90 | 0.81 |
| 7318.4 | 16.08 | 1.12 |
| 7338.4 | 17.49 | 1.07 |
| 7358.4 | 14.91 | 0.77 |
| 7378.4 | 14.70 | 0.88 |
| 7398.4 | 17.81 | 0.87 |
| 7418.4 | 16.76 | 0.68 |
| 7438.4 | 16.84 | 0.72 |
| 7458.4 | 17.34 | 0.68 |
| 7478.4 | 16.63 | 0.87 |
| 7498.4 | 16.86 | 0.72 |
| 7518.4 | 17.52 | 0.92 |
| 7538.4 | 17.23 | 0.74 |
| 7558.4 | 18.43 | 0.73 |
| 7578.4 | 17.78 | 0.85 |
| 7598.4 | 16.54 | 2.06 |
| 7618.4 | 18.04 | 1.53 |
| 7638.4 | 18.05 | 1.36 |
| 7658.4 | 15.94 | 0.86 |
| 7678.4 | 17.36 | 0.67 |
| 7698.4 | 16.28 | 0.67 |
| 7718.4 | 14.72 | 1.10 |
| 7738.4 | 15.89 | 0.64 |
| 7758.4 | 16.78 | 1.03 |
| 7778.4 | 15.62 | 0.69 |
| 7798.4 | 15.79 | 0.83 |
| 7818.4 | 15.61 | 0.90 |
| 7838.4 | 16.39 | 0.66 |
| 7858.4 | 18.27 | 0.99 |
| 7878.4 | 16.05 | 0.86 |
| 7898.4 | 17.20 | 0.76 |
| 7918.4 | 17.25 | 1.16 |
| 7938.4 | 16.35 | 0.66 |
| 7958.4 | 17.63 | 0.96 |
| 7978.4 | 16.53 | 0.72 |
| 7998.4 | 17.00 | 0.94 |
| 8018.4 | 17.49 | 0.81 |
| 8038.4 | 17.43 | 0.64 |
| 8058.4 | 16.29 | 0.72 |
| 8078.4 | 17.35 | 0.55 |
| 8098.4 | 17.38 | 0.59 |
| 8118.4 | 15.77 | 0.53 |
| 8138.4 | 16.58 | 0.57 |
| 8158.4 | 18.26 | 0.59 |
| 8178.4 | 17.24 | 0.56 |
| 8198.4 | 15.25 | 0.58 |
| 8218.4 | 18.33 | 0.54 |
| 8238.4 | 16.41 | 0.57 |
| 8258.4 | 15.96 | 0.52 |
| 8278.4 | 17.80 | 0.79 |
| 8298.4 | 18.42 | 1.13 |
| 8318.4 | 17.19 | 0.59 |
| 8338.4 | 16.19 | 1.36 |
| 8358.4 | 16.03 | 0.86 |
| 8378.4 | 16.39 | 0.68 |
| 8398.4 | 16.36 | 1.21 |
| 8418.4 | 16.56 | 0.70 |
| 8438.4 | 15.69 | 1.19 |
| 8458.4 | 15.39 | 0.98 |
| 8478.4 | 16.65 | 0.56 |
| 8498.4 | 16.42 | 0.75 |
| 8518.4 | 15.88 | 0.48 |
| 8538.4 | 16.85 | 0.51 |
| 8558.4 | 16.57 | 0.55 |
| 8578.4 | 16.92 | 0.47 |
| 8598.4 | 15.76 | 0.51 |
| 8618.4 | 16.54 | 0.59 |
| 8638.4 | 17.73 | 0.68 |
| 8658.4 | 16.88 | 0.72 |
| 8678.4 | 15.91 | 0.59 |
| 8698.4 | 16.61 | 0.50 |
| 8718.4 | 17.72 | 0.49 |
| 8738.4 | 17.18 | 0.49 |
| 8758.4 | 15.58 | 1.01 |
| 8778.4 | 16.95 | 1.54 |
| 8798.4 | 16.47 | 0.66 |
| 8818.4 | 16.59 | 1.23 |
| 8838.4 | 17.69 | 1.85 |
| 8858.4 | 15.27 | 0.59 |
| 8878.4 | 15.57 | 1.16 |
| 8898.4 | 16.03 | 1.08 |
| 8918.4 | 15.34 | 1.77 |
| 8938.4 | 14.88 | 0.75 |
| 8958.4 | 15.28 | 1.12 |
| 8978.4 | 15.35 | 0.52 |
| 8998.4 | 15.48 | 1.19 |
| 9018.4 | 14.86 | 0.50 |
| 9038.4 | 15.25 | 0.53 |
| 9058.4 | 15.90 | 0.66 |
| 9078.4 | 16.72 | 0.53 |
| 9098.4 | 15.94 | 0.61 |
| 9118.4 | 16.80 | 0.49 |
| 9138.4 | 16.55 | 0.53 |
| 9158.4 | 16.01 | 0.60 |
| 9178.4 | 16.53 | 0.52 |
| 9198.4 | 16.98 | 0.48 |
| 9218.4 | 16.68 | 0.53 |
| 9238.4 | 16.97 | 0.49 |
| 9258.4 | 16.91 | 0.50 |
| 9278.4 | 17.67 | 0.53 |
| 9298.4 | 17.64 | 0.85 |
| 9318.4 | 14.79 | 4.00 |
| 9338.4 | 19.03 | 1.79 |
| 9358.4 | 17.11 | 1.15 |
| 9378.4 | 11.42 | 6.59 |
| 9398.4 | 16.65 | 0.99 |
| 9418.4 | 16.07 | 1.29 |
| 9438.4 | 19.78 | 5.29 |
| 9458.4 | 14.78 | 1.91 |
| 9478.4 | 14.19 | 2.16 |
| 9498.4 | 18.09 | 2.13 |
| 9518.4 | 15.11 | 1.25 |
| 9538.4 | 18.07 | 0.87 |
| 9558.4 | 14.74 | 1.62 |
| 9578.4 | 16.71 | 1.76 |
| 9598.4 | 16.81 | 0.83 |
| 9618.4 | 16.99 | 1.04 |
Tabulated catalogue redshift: 0.249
